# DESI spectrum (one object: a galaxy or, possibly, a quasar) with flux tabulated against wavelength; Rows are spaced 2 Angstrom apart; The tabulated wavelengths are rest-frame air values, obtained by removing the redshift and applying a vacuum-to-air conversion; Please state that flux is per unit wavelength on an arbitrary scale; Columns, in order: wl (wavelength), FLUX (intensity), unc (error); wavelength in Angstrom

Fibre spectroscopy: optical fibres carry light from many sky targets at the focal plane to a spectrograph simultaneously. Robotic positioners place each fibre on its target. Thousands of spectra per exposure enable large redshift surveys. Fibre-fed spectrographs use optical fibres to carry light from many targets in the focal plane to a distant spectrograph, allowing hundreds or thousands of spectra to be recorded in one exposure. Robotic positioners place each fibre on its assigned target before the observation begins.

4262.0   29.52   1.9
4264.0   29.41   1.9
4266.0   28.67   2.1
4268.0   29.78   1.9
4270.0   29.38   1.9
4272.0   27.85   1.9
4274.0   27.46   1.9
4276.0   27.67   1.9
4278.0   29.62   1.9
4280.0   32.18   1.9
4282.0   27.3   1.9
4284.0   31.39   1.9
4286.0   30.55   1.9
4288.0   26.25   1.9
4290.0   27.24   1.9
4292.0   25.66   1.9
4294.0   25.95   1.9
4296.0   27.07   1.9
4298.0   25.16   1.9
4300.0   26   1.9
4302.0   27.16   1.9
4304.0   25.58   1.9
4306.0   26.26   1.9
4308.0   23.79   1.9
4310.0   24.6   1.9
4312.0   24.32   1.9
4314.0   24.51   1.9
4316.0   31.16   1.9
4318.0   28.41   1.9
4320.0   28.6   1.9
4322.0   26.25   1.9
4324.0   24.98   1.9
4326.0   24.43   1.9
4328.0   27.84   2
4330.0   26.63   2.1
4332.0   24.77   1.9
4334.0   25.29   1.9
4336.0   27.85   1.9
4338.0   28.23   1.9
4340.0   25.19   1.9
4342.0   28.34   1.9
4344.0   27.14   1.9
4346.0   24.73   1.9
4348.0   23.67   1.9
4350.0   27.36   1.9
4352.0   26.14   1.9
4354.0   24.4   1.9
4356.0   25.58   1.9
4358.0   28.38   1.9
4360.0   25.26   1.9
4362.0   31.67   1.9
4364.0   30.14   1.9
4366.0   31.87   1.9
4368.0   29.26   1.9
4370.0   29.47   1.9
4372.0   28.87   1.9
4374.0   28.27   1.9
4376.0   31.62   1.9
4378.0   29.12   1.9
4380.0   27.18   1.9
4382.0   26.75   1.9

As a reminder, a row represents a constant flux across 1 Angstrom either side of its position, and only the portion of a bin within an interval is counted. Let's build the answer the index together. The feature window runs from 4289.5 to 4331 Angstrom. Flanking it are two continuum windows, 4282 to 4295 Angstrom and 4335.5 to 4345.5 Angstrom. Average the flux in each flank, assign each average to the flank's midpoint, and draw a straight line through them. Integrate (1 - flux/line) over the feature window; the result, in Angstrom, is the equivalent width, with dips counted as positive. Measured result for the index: 1.94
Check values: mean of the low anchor 27.8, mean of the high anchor 27.2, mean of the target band 26.3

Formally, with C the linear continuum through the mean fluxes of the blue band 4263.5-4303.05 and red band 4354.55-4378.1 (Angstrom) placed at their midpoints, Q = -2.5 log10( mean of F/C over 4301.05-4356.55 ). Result 0.10 mag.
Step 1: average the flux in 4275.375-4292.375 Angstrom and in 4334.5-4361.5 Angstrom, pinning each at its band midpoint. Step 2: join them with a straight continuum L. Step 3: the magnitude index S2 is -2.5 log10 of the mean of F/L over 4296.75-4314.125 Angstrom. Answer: 0.108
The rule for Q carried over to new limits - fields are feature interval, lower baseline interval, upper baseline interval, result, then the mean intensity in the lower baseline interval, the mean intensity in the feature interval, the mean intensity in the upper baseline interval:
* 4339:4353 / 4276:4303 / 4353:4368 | 0.083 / 27.8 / 26.1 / 28.3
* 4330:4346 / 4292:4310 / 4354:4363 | 0.010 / 25.8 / 26.6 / 27.4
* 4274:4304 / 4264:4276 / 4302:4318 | -0.013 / 28.6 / 27.7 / 26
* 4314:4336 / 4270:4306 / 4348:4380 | 0.047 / 27.7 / 26.8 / 28.3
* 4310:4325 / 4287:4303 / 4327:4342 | -0.009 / 26.3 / 26.7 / 26.7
